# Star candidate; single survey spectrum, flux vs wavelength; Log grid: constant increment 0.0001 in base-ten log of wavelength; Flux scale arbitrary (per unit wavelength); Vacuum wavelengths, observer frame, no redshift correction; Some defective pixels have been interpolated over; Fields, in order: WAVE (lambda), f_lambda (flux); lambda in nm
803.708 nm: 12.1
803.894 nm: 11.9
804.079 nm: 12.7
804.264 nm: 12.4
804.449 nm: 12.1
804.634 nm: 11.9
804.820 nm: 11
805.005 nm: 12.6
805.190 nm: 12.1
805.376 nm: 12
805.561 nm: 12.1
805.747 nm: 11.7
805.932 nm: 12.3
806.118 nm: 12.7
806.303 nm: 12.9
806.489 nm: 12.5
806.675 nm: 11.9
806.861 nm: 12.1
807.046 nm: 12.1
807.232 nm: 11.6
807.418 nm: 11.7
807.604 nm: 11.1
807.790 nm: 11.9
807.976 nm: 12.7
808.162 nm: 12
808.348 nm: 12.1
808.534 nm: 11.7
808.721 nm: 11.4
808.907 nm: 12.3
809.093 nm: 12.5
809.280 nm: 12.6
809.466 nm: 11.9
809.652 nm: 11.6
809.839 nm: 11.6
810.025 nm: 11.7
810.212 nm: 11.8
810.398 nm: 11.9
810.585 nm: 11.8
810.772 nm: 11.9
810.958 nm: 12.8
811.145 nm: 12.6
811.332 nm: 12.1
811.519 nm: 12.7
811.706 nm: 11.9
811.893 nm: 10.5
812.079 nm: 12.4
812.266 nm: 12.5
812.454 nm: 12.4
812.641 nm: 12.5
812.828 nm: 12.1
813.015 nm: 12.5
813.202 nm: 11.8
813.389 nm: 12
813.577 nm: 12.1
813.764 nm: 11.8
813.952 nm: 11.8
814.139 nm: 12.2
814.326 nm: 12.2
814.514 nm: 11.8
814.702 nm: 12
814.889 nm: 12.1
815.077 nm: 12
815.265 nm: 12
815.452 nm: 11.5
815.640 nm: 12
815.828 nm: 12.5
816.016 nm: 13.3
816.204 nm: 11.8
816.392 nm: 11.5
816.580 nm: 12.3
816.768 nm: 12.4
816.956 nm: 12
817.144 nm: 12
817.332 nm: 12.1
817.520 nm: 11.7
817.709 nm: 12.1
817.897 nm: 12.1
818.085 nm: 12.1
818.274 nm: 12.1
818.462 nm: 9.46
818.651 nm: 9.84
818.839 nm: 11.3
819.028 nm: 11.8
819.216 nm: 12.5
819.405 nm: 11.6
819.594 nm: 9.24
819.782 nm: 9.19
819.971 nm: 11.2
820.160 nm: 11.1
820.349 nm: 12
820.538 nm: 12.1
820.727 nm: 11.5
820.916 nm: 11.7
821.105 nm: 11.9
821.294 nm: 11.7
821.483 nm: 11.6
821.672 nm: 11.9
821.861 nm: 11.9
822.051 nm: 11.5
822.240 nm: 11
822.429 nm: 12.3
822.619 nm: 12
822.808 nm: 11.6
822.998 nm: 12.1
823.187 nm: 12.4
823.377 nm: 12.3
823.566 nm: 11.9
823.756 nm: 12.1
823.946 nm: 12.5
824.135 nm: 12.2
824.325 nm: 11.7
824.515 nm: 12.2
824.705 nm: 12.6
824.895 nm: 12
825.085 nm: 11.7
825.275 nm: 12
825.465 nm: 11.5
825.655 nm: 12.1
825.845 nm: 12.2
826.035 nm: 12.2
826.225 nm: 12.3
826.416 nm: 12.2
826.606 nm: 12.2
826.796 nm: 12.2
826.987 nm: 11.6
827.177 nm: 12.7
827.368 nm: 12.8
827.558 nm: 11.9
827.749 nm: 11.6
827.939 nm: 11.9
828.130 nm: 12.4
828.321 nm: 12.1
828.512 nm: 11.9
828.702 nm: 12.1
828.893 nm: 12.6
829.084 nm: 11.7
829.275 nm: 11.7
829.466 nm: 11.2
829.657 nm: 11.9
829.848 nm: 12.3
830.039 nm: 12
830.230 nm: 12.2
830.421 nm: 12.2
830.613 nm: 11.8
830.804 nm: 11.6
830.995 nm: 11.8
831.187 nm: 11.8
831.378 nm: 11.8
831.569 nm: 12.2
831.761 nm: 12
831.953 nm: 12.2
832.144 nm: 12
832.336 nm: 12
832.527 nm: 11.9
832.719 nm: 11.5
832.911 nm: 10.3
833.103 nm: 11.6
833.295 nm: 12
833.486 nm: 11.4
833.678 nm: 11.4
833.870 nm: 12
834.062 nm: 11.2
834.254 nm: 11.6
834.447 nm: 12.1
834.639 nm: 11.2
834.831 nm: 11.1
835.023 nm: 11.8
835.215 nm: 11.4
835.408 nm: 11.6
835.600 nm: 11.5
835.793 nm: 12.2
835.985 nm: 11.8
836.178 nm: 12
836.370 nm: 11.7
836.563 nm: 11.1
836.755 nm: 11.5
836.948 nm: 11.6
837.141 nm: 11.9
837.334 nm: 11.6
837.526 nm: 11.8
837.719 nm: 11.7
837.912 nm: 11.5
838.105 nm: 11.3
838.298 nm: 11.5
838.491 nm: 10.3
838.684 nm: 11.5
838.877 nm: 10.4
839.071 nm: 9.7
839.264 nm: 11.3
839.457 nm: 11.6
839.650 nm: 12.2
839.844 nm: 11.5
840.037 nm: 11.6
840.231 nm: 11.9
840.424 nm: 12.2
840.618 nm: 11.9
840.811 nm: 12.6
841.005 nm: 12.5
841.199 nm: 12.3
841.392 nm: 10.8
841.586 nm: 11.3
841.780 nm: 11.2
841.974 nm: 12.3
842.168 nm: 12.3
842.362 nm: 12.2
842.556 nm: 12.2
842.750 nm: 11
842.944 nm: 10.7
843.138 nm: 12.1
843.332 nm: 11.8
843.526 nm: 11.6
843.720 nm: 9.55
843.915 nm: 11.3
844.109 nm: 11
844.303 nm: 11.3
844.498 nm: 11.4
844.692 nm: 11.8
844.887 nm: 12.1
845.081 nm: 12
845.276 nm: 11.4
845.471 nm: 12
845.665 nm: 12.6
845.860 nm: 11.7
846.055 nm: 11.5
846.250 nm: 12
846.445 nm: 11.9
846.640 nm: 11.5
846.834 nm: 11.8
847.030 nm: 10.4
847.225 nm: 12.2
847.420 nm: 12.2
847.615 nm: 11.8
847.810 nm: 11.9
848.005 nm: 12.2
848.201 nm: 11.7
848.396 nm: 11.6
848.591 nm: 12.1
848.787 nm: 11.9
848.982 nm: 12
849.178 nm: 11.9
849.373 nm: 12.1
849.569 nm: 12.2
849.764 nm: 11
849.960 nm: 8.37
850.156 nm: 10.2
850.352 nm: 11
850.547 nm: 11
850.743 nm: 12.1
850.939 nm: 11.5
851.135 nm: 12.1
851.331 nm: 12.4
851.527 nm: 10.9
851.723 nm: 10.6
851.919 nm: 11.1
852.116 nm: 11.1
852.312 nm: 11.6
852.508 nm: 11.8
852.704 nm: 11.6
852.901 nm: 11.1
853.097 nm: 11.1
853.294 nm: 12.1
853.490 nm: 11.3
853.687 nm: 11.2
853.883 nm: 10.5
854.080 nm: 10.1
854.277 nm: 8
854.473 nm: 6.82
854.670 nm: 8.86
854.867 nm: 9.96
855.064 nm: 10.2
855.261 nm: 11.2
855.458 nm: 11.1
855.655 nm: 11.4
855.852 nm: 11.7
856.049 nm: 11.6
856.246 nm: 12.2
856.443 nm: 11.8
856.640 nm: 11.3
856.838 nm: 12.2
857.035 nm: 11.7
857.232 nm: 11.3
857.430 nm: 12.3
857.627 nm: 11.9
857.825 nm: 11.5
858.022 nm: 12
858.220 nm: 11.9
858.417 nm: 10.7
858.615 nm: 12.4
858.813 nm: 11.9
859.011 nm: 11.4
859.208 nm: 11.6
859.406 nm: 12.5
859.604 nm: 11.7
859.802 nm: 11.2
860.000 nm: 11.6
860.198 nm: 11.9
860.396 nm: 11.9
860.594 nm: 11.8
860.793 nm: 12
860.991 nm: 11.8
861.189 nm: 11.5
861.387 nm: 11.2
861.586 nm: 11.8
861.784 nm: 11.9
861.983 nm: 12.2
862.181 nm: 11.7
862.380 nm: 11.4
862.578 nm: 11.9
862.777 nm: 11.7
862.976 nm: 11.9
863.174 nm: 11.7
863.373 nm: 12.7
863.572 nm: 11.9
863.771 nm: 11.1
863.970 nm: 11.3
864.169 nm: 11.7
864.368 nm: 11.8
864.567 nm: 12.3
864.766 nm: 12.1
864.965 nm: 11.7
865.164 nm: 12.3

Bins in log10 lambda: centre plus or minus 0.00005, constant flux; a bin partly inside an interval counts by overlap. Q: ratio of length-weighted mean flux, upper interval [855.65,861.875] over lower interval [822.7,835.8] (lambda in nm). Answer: 0.99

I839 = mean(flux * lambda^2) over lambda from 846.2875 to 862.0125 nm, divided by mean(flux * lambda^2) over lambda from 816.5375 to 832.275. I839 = 1.03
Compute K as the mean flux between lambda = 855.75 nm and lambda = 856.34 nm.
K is 11.8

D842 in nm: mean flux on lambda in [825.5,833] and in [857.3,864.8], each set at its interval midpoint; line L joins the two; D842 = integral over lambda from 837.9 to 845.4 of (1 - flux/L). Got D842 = 0.24 nm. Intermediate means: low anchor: 12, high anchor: 11.8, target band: 11.5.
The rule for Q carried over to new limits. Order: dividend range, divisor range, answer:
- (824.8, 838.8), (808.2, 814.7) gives 0.98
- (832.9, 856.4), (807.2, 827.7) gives 0.96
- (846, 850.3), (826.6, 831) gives 0.96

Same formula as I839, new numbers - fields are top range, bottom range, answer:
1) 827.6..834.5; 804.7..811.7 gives 1.04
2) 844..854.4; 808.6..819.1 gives 1.04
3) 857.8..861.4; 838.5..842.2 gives 1.06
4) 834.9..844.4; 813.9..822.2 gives 1.04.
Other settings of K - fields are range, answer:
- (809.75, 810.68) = 11.8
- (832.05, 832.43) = 12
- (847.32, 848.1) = 12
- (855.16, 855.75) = 11.2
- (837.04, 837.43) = 11.7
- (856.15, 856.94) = 11.9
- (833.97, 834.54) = 11.6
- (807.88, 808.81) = 12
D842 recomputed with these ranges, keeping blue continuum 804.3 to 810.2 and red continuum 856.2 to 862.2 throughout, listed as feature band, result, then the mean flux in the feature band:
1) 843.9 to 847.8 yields 0.040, 11.7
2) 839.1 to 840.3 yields 0.030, 11.6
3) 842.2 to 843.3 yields 0.014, 11.7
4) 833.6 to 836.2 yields 0.056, 11.6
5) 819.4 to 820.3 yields 0.115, 10.4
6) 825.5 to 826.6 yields -0.022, 12.2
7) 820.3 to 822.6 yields 0.035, 11.8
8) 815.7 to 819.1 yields 0.047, 11.8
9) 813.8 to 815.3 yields -0.003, 12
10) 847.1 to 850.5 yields 0.081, 11.5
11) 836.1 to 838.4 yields 0.054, 11.6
